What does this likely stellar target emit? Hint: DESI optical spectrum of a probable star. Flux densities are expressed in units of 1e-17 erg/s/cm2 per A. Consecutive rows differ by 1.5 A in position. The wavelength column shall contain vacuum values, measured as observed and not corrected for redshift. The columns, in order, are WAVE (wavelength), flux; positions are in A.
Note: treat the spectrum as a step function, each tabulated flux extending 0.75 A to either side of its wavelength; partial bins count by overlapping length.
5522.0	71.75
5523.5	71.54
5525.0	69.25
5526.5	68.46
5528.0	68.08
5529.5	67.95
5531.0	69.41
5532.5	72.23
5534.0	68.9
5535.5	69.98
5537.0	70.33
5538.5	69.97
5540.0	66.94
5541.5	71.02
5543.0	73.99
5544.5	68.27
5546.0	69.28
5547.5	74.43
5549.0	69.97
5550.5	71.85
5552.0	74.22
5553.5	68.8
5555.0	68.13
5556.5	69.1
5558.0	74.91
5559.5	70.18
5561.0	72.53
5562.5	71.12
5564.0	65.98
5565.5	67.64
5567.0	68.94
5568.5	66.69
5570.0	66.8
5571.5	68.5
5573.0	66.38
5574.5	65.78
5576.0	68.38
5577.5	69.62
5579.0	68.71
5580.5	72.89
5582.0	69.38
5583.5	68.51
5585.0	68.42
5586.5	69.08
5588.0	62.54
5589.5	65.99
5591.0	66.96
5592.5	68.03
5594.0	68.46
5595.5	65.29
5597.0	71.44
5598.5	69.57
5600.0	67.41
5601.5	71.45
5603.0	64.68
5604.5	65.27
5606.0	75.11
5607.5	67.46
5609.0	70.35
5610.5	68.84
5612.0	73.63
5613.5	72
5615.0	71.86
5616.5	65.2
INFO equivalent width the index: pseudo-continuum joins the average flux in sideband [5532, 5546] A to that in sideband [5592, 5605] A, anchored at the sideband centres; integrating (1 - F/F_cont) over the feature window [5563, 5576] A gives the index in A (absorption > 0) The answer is 0.3 A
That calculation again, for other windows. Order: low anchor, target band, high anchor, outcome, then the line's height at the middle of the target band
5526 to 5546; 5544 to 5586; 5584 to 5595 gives -0.76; 68.2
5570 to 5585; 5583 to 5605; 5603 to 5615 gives 0.58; 69.4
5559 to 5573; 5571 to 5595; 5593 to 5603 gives 0.22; 68.6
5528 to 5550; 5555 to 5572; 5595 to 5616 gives 0.16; 69.9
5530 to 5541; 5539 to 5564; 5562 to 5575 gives -0.78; 68.6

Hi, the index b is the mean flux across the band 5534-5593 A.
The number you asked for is 69.2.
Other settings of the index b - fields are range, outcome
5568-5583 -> 68.3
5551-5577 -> 69.1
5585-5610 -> 68.1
